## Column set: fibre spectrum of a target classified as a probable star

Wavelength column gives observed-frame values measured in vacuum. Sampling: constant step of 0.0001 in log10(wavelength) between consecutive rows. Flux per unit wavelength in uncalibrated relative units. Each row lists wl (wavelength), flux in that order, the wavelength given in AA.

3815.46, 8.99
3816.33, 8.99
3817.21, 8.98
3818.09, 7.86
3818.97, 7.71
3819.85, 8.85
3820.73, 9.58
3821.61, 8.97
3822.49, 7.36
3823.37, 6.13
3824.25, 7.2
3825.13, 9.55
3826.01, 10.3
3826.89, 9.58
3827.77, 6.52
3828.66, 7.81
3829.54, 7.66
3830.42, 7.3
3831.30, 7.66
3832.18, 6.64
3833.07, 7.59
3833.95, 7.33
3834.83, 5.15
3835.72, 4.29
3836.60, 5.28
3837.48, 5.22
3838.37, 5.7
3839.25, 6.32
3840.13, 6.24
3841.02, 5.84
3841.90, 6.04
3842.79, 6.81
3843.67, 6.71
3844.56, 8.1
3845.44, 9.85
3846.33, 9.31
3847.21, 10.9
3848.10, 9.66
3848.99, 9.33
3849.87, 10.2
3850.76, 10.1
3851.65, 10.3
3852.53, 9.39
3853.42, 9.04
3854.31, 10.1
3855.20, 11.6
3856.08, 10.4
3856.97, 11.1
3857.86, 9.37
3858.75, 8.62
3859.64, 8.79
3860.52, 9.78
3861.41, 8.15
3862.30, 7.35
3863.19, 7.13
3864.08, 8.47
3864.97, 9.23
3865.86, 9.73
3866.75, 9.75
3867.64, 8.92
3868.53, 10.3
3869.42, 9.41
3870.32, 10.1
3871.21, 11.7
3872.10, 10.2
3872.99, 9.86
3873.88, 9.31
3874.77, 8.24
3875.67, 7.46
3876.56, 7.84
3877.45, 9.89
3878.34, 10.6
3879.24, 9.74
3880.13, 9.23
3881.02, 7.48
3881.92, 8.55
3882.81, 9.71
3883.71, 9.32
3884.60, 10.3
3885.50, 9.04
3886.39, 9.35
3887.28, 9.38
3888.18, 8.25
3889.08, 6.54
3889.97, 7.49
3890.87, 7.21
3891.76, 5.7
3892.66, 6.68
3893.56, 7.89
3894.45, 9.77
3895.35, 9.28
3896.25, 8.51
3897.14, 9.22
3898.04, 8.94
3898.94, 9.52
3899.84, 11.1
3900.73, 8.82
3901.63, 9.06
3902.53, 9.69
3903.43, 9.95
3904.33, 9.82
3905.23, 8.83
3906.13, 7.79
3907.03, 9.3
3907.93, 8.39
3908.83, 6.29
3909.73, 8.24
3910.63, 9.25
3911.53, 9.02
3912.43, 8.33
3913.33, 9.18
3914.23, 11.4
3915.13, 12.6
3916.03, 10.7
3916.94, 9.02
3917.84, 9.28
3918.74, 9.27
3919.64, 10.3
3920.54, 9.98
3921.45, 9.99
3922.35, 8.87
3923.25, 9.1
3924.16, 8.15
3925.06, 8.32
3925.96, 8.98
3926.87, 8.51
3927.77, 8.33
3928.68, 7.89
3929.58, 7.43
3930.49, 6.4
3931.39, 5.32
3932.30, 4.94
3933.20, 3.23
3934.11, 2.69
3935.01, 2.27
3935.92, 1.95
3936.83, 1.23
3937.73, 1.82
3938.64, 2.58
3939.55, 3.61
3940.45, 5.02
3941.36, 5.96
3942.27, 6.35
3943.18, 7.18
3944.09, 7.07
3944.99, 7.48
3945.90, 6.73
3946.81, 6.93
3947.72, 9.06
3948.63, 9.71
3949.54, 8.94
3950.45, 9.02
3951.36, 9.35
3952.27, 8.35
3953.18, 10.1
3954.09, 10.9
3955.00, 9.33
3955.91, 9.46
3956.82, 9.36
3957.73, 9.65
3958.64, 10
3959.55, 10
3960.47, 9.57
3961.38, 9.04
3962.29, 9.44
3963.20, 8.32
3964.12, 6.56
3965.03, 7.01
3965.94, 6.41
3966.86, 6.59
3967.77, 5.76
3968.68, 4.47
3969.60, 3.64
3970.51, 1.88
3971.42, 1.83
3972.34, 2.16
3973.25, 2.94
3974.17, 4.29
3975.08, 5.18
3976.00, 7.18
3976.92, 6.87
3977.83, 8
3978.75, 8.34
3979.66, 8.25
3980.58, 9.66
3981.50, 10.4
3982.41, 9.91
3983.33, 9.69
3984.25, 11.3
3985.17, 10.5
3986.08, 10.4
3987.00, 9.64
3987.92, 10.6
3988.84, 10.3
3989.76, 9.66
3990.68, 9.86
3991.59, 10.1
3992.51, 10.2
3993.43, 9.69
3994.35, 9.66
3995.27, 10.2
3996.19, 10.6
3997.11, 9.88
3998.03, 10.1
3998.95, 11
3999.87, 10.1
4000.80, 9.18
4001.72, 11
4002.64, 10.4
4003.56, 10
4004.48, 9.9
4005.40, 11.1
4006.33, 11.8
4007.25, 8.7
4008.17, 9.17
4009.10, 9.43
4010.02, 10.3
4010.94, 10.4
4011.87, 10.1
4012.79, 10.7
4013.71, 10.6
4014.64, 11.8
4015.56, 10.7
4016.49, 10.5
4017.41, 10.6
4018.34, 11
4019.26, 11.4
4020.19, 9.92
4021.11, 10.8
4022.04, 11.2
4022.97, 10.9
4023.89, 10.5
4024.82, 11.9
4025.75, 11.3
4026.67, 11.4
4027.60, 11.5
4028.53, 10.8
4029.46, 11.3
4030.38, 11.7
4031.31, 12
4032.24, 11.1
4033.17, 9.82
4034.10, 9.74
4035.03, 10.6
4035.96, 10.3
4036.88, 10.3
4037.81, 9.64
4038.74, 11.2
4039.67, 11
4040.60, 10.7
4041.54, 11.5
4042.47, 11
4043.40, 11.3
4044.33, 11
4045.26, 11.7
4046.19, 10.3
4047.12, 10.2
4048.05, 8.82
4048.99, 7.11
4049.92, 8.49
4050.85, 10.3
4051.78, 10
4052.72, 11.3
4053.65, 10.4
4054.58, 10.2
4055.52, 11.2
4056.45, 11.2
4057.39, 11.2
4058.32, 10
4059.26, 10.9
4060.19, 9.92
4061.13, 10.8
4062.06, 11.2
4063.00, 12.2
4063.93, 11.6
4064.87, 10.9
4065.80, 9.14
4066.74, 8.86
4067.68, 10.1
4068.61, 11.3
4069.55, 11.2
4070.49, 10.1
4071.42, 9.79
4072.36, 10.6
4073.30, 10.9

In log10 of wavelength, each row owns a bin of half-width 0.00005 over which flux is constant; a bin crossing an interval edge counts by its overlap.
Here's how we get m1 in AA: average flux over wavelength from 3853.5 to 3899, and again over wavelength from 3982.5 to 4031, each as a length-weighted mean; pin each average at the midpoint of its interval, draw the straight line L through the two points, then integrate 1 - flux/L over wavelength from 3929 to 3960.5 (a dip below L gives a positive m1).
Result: 9.7 AA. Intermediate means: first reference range 9.02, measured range 6.8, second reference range 10.5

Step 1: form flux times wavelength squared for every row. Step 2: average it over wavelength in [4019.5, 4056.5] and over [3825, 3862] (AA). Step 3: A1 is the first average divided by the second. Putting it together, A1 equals 1.43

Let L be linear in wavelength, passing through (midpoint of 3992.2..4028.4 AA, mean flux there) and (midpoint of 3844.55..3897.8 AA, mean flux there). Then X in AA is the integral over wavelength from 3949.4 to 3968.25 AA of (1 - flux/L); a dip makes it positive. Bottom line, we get 2.42 AA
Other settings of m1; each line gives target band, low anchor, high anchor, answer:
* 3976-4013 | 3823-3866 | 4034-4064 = 0.0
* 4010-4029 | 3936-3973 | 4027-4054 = -2.5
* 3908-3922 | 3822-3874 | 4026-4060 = -0.5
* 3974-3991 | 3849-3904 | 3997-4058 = 1.9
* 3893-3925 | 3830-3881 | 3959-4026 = -1.8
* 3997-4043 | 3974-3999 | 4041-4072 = -3.5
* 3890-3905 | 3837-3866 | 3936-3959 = -1.5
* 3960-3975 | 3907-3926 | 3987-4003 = 6.4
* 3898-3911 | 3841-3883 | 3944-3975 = -0.9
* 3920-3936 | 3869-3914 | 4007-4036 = 4.2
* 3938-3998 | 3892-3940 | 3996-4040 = 8.5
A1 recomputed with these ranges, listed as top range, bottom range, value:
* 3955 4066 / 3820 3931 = 1.19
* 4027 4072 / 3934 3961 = 1.56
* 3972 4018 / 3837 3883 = 1.14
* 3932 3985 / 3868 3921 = 0.78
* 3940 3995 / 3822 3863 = 1.05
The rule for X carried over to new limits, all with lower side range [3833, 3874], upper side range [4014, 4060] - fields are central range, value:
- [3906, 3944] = 8.7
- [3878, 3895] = 0.8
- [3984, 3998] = 0.0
